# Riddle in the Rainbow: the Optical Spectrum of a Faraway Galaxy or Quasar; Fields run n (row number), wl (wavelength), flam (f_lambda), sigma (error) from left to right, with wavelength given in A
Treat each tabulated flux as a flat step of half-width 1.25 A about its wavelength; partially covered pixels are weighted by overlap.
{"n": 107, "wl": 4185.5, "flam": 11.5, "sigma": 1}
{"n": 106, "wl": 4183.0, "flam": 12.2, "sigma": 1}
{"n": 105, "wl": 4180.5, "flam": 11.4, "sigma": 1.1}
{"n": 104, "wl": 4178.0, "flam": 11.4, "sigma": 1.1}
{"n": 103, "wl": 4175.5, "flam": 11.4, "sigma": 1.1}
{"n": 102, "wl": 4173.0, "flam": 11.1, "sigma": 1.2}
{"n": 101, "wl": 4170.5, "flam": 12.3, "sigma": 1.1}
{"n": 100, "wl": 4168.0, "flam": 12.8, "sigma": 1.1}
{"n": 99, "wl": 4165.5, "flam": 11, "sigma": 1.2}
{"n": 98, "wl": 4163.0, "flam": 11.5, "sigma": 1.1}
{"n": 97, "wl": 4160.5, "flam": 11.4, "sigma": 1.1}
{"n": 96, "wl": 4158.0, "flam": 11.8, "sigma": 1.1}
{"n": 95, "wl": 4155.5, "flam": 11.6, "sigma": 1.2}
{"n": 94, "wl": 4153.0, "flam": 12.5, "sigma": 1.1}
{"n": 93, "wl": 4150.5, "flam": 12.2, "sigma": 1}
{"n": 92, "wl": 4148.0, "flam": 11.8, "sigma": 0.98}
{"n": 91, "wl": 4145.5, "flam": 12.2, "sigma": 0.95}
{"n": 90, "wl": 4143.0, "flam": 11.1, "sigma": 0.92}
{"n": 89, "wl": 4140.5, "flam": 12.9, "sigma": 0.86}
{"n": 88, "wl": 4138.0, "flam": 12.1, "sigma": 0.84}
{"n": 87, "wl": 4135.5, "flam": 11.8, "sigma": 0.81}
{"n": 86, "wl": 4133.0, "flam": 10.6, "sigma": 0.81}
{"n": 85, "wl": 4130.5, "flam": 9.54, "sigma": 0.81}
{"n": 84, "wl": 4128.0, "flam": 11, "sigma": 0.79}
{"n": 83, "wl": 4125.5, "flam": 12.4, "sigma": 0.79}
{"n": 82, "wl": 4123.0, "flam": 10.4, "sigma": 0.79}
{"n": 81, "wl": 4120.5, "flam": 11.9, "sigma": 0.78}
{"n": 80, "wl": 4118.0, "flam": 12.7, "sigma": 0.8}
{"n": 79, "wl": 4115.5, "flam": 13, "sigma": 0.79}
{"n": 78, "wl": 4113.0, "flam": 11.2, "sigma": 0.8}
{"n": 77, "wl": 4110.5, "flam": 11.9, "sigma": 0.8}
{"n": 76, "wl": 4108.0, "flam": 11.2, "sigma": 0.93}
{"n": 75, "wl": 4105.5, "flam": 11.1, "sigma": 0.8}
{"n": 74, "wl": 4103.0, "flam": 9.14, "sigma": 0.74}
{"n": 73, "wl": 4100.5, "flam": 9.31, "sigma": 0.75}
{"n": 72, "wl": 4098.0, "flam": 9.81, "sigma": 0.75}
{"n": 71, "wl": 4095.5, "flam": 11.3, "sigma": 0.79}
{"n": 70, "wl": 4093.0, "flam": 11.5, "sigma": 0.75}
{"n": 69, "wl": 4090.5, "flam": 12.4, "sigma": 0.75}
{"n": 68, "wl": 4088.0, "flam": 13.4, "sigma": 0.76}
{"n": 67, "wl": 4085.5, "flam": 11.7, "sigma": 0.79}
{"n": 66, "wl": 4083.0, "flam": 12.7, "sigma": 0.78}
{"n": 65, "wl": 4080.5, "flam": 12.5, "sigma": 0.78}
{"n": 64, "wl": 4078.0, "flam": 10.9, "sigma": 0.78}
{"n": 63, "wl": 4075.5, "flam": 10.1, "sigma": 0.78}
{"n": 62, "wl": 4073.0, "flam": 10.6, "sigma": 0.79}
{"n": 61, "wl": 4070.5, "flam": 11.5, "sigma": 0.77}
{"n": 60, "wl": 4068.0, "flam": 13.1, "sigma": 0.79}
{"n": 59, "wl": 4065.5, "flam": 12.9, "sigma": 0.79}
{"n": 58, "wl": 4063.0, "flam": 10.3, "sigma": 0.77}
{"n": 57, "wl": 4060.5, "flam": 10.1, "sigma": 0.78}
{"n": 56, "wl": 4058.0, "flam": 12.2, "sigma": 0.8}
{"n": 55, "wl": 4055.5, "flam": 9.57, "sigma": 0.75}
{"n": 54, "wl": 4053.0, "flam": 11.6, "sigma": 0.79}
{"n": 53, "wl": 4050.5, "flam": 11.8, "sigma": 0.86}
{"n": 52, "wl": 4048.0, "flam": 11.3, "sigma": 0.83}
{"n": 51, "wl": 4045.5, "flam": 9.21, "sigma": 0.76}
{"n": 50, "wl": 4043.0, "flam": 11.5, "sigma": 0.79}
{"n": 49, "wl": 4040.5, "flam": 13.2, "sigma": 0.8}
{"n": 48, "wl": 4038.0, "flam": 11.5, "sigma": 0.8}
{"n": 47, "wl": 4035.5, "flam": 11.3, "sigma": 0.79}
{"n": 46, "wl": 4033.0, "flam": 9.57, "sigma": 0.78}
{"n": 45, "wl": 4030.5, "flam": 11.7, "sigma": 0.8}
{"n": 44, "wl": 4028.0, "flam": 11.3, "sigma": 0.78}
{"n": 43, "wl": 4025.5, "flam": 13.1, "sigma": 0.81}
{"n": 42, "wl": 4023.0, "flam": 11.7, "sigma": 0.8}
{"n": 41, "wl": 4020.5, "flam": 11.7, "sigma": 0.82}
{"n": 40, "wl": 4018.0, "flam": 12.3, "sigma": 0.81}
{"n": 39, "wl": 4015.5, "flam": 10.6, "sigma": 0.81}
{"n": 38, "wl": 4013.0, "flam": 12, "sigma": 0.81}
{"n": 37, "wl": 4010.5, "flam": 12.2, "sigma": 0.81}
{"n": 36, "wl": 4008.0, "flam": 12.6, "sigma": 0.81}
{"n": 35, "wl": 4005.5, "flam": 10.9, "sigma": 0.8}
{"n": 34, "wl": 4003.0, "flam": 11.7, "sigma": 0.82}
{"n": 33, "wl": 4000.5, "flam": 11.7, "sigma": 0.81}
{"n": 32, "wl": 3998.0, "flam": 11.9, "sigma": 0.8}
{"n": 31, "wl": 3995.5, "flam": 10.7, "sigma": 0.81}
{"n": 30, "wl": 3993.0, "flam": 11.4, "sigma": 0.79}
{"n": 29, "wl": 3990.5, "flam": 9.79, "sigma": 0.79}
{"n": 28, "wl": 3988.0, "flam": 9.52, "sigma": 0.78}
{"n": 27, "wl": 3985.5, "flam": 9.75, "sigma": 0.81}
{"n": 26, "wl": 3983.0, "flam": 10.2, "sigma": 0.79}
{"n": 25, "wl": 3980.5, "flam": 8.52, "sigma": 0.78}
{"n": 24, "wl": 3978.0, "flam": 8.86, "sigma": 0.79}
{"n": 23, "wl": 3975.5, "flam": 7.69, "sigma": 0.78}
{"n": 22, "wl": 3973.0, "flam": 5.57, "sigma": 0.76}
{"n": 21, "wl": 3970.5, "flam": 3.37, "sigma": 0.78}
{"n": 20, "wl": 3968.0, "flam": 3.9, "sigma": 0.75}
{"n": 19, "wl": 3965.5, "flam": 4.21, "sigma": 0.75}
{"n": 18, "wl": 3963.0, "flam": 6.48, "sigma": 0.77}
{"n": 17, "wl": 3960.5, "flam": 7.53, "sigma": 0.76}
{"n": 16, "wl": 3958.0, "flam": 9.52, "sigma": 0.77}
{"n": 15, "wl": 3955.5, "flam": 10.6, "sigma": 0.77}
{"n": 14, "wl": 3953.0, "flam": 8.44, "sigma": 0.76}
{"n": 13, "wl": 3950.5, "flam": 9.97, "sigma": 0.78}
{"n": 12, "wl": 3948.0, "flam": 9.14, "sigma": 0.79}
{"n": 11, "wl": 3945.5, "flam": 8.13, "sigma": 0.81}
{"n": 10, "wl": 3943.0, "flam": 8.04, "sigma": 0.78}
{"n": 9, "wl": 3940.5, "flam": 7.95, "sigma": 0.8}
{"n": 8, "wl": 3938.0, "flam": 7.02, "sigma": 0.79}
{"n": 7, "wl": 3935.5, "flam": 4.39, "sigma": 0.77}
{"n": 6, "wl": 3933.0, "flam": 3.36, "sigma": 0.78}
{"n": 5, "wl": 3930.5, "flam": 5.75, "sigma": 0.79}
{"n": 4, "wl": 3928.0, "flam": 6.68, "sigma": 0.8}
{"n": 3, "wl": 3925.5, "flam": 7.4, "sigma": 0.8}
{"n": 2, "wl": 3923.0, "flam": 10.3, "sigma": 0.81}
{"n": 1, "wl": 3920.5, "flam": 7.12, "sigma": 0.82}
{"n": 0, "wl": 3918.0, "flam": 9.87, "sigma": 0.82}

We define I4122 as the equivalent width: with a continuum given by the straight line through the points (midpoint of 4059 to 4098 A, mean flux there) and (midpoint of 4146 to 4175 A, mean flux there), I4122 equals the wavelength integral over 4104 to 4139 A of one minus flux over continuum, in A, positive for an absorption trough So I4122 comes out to 0.8 A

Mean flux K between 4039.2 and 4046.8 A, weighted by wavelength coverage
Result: 11.3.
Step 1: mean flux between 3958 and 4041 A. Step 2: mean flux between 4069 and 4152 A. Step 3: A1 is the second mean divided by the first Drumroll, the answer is 1.16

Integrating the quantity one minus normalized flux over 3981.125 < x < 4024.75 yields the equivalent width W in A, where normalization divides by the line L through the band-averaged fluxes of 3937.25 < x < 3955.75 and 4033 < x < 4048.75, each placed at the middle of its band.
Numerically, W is -4.4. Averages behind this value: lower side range 8.6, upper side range 11.2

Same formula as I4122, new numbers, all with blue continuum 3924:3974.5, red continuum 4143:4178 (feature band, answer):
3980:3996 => -4.6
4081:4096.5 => -3.2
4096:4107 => 0.5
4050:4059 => -1.8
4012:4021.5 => -3.6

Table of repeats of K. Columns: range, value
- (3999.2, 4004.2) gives 11.7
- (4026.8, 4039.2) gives 11.1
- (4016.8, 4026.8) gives 12.2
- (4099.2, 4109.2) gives 10.2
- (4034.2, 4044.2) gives 11.9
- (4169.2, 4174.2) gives 11.7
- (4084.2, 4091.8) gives 12.5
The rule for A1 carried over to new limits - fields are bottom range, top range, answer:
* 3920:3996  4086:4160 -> 1.48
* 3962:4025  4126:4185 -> 1.21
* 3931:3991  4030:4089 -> 1.52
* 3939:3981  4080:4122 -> 1.54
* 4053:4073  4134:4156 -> 1.06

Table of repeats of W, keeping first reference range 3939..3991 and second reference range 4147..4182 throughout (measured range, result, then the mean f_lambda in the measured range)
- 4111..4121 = -1.3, 12.2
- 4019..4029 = -3.2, 12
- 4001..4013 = -4.3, 11.9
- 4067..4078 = -1.4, 11.2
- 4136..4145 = -0.6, 12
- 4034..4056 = -4.2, 11.3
